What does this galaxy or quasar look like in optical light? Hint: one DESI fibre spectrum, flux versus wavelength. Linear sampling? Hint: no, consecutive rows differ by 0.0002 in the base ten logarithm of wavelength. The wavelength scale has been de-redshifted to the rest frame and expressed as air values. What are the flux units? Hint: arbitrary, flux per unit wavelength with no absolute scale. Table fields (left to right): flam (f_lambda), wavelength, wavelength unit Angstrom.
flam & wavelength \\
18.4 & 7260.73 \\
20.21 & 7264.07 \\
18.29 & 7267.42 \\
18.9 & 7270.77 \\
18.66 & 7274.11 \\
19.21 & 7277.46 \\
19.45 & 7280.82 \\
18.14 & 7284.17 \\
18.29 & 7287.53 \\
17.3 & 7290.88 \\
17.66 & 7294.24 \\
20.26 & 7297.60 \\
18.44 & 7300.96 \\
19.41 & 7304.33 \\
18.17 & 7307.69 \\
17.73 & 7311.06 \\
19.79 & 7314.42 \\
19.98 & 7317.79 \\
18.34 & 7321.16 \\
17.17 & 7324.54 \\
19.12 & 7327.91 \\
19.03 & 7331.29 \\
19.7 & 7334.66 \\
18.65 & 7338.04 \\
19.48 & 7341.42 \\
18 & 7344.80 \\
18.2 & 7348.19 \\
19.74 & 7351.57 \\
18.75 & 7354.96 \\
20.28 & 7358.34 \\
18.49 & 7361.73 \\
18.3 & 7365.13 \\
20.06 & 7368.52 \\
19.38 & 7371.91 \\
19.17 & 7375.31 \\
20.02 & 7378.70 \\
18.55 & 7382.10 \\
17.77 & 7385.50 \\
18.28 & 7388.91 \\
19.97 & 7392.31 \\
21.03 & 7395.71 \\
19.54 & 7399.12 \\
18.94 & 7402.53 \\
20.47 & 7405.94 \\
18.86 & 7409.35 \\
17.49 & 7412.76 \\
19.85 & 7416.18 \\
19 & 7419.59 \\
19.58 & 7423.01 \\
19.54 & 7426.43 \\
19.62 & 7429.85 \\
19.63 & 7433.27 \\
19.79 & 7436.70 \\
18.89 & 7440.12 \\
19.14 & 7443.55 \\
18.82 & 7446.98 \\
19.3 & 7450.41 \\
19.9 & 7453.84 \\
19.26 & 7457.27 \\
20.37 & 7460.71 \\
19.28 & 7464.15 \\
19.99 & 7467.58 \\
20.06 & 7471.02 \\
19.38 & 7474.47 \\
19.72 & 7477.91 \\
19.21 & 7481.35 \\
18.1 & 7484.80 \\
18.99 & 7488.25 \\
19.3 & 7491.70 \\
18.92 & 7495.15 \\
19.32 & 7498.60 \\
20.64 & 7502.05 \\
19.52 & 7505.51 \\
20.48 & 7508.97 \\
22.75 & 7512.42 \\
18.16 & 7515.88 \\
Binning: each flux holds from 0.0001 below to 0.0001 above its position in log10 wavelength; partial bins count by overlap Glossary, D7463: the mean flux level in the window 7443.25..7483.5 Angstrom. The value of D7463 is 19.5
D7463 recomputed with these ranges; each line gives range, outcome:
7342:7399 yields 19.1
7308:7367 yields 18.9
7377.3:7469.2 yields 19.4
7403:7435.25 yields 19.3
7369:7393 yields 19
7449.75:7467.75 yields 19.7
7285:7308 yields 18.5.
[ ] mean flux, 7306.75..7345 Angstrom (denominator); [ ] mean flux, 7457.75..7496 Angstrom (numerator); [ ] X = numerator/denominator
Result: 1.0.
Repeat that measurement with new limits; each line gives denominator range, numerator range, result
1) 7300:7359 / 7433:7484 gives 1.03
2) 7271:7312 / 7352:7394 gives 1.03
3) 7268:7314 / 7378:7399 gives 1.03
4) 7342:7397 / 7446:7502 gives 1.02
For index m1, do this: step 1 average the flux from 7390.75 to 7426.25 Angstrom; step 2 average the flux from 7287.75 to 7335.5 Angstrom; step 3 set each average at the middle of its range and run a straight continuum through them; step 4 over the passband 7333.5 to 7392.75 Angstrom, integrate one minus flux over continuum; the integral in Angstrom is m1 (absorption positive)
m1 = 0.3 Angstrom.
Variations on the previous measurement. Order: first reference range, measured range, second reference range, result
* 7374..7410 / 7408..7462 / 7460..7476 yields 0.8 Angstrom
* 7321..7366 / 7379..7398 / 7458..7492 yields -0.2 Angstrom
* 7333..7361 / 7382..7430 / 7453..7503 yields 0.0 Angstrom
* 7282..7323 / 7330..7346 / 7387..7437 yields -0.1 Angstrom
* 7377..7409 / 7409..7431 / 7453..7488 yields 0.3 Angstrom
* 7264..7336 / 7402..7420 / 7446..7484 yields 0.2 Angstrom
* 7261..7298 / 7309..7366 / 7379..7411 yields 0.4 Angstrom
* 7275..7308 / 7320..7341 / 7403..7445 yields 0.1 Angstrom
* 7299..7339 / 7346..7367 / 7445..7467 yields 0.1 Angstrom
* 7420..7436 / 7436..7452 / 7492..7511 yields 0.4 Angstrom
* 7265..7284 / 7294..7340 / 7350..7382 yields 0.6 Angstrom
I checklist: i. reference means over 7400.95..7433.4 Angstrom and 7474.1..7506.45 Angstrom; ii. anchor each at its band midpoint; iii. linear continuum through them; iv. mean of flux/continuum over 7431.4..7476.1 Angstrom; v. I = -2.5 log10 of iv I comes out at -0.013 mag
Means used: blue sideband 19.3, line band 19.5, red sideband 19.3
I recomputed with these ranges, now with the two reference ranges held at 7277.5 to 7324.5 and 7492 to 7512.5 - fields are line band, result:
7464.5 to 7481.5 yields 0.01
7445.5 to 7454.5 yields 0.02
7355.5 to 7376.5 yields -0.01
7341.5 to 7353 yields 0.01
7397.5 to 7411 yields -0.01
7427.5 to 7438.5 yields -0.01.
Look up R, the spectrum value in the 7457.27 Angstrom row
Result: 19.26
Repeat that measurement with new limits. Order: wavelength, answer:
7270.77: 18.9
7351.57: 19.74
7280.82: 19.45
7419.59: 19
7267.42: 18.29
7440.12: 18.89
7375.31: 19.17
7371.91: 19.38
